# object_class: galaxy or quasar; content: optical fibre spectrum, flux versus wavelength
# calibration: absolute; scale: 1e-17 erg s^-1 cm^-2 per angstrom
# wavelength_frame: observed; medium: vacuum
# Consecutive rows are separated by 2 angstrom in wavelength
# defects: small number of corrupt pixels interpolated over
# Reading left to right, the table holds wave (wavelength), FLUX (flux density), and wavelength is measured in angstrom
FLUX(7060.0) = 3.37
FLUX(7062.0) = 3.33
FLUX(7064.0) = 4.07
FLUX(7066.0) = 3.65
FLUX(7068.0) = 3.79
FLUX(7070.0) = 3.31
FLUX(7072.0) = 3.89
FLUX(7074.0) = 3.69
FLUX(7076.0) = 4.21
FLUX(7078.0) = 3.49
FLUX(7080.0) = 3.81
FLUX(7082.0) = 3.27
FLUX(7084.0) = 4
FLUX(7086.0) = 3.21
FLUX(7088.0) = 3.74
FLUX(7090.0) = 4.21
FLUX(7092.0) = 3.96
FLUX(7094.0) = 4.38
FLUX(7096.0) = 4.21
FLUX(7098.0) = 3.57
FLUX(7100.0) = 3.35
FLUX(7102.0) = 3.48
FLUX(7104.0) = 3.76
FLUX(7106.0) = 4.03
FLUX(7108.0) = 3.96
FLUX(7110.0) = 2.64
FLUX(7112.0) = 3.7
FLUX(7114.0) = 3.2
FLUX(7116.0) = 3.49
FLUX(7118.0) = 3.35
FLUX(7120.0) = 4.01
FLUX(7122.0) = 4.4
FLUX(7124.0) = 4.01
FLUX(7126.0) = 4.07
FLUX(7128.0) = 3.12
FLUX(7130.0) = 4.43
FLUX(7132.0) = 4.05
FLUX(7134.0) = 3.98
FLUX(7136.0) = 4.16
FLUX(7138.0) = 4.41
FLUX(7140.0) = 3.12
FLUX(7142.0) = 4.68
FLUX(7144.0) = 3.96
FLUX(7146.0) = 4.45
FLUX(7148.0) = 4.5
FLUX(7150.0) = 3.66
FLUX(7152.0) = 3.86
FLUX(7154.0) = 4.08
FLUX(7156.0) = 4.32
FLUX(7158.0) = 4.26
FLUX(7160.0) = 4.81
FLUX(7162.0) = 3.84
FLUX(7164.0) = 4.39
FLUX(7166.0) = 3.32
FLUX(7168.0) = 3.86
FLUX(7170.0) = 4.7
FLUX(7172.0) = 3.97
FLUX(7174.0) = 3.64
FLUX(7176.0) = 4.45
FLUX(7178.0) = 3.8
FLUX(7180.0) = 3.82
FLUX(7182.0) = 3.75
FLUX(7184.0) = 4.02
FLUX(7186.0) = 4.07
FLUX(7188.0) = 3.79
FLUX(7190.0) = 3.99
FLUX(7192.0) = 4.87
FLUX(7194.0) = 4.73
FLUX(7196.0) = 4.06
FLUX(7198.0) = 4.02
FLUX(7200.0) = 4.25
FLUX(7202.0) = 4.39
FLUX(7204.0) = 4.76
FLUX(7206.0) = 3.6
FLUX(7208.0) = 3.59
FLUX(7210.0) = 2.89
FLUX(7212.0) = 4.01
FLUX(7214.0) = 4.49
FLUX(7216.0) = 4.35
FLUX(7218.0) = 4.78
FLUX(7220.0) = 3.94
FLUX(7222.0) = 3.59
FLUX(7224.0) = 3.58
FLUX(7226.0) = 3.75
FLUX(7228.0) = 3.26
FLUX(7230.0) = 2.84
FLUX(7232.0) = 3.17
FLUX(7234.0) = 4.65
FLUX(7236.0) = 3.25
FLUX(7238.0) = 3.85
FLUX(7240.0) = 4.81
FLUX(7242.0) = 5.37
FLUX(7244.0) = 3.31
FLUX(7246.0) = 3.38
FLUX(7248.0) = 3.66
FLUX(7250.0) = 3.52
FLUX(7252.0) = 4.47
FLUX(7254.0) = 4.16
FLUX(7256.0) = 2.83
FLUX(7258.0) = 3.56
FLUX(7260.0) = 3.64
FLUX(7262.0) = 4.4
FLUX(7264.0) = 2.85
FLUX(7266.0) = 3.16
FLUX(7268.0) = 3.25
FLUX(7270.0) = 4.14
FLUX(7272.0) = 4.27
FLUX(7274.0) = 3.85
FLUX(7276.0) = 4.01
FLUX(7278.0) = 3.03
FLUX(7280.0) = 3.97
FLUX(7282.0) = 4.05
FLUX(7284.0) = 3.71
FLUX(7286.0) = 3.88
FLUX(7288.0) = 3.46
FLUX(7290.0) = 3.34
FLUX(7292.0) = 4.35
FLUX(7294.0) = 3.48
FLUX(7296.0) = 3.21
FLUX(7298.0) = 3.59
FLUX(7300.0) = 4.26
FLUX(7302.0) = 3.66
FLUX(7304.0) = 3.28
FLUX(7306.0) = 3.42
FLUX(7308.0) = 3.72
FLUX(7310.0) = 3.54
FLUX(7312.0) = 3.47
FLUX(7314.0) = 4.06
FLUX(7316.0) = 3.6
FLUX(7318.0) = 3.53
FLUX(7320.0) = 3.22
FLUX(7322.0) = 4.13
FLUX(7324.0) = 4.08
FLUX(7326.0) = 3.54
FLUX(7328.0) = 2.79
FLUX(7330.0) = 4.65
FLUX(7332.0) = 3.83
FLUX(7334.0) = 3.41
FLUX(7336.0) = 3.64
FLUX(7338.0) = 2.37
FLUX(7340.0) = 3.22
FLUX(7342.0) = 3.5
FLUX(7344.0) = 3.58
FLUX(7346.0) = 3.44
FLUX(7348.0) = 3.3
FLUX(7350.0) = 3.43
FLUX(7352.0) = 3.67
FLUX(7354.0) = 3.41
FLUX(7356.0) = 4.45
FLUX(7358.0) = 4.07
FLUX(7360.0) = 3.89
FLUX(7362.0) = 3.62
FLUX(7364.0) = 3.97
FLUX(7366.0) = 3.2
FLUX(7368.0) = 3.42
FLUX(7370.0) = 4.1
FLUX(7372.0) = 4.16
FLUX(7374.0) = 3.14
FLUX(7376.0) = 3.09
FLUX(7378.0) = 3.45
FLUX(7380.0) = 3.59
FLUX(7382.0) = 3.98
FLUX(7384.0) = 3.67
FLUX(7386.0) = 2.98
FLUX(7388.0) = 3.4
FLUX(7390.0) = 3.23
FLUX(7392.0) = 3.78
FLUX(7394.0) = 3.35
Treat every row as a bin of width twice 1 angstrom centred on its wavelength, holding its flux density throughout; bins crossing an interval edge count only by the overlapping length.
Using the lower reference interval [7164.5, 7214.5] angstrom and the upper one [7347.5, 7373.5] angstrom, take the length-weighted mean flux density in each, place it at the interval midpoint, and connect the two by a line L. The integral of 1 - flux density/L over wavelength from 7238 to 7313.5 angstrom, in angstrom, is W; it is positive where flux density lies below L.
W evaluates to 3.0 angstrom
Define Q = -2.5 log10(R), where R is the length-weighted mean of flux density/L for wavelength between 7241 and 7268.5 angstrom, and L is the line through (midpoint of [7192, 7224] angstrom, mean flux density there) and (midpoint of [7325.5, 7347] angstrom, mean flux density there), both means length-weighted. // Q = 0.051 mag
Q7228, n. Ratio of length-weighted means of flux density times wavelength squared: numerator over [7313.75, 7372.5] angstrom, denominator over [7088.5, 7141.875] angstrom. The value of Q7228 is 1.01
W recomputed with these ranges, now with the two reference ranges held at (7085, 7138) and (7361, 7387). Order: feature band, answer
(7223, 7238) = 0.69 angstrom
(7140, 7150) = -1.13 angstrom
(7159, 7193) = -2.93 angstrom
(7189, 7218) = -3.49 angstrom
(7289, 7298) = 0.11 angstrom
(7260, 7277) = -0.35 angstrom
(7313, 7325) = -0.51 angstrom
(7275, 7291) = -0.15 angstrom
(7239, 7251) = -1.07 angstrom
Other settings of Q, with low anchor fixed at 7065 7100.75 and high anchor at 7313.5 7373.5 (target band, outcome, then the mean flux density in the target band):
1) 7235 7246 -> -0.10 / 4.05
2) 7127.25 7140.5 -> -0.06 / 3.94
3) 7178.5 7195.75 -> -0.11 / 4.12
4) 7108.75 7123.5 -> 0.05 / 3.56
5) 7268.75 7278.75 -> -0.06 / 3.87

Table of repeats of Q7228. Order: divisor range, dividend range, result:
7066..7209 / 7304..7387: 0.97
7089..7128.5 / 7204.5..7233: 1.02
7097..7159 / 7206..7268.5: 1.00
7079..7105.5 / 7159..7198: 1.11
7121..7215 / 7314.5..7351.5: 0.91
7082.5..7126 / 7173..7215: 1.11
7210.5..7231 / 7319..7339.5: 0.96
